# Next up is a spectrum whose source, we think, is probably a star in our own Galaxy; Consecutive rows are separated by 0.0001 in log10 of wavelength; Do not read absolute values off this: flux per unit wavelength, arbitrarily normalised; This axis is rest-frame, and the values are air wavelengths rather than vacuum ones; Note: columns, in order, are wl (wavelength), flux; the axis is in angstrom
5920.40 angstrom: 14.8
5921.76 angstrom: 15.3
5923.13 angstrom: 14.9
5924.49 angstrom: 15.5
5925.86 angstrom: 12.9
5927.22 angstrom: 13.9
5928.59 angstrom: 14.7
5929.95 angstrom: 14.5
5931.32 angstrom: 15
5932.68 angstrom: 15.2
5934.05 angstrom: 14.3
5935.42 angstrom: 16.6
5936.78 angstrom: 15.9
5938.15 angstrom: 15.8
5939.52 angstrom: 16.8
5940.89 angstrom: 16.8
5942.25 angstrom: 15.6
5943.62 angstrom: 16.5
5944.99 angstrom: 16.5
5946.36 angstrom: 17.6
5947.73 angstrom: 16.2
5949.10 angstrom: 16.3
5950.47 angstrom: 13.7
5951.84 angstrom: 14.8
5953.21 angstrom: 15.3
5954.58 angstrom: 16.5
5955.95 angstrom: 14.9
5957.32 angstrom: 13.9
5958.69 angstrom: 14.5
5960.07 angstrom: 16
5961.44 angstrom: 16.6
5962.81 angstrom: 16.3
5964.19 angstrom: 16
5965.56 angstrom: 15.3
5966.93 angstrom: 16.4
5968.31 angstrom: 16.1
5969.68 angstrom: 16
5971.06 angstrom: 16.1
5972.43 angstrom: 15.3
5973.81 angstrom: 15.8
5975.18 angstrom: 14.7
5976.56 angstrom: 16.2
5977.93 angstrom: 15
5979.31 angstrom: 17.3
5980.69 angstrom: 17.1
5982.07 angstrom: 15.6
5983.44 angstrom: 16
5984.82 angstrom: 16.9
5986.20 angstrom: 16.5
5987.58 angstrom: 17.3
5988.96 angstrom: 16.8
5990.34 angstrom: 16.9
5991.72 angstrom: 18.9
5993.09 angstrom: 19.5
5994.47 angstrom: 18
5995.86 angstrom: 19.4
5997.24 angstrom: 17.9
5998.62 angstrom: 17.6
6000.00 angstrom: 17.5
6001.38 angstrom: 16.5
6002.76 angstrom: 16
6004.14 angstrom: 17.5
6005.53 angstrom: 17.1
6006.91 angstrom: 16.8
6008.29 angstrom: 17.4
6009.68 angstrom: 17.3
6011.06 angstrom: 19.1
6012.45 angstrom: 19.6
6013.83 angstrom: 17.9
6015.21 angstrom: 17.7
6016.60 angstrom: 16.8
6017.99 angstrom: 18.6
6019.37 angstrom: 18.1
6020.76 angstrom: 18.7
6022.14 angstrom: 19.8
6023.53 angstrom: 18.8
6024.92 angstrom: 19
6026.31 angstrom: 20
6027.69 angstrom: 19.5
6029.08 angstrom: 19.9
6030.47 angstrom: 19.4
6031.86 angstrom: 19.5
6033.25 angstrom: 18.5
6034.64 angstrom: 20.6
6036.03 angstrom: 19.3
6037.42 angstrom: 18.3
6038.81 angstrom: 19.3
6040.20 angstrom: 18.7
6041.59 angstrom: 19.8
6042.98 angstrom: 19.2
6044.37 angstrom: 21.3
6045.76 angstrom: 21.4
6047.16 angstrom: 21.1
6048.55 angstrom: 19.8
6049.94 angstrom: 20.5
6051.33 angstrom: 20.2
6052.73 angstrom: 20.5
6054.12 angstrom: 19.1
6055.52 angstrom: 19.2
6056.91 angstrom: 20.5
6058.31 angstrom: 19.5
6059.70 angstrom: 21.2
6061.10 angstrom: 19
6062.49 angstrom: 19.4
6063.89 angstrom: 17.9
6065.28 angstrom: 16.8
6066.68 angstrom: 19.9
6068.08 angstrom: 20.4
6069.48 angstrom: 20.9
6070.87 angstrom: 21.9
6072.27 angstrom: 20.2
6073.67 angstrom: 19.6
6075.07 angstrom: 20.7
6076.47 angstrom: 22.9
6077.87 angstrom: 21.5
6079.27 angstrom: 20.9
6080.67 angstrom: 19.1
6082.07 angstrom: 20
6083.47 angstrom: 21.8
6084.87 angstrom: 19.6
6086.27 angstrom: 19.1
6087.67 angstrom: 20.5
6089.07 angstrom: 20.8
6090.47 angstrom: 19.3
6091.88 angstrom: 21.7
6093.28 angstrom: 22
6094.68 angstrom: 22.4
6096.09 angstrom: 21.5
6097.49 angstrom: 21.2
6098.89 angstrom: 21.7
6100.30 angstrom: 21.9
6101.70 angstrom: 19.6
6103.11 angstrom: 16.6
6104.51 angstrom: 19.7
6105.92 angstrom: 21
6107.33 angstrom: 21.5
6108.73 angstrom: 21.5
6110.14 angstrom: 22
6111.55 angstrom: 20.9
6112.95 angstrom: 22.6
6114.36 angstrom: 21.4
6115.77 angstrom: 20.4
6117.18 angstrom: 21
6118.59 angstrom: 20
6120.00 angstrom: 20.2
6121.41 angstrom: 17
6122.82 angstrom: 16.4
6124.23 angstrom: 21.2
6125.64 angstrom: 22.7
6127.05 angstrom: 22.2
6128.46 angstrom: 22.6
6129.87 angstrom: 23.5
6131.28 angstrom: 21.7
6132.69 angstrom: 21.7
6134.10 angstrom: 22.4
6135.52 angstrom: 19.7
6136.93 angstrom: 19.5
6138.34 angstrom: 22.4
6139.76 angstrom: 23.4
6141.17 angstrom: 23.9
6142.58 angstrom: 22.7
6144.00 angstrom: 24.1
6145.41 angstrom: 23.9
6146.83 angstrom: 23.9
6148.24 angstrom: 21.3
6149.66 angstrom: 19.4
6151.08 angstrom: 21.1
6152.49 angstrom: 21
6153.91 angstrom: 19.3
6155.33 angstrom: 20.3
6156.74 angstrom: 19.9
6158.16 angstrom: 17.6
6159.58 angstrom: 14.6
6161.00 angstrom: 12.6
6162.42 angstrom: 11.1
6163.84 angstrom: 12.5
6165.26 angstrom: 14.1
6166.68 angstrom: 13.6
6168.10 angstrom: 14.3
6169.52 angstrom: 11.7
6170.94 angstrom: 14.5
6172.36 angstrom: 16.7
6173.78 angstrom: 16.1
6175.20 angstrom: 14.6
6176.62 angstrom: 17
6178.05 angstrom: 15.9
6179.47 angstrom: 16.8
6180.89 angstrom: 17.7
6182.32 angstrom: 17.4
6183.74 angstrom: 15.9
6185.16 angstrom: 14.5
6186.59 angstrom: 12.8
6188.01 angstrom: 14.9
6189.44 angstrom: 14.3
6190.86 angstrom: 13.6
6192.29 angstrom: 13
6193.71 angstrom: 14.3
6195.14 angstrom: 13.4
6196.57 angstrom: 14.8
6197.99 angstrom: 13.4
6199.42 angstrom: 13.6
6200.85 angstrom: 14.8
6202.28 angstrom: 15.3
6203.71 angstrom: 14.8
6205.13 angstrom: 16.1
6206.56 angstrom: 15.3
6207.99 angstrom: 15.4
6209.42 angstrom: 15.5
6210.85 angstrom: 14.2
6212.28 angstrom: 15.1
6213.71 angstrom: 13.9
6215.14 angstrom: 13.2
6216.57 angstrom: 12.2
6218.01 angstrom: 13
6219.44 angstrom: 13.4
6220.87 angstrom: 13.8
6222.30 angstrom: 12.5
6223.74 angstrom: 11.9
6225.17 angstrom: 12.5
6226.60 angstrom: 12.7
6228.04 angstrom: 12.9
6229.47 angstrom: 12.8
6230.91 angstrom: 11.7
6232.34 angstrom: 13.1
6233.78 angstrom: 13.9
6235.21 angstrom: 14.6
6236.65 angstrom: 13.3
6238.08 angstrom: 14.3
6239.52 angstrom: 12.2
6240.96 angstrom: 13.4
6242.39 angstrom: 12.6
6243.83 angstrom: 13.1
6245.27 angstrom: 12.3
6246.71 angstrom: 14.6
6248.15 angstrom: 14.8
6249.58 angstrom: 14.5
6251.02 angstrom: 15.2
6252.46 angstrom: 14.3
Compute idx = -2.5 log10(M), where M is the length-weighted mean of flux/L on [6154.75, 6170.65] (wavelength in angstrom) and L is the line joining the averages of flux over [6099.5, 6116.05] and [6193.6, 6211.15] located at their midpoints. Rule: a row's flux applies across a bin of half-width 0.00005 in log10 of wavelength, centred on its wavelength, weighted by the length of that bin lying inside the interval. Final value 0.18 mag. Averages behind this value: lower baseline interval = 20.8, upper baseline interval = 14.7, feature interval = 14.7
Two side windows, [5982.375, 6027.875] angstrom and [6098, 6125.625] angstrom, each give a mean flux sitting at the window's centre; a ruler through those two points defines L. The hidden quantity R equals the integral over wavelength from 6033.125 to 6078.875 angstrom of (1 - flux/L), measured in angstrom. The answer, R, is -2.2 angstrom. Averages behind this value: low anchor 17.9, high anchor 20.4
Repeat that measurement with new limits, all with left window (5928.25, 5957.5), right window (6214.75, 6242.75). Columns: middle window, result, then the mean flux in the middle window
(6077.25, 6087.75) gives -4.34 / 20.3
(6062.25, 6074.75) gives -4.50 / 19.7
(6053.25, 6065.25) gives -3.93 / 19.4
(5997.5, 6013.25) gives -2.54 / 17.5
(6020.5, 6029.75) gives -2.81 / 19.4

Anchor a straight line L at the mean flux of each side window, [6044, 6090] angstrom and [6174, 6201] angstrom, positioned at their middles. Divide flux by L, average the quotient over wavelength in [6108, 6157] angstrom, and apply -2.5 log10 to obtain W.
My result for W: -0.23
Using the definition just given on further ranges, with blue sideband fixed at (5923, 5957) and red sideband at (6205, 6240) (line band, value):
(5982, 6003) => -0.15 mag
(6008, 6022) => -0.21 mag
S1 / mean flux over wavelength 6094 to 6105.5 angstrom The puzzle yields 20.6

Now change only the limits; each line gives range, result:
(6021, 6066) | 19.6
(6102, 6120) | 20.7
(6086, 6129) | 20.7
